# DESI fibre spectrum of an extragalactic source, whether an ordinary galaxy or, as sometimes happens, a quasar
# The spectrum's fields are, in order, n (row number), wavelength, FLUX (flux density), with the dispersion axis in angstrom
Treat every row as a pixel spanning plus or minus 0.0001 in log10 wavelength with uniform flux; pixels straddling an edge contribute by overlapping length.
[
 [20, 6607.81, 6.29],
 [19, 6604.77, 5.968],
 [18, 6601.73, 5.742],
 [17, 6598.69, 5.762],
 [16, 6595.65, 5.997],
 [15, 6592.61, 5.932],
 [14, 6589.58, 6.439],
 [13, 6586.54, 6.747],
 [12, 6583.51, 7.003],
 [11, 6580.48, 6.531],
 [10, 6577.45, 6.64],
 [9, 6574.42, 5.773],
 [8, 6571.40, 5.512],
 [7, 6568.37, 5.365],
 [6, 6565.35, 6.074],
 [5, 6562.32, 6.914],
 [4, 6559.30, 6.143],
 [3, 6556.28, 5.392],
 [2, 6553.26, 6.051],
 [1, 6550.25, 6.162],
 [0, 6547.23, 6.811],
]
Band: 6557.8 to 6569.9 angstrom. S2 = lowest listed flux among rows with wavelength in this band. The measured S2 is 5.365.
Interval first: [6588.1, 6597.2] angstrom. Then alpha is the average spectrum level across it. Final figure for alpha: 6.12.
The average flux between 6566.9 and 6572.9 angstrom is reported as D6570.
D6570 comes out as 5.43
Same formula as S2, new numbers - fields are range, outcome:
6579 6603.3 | 5.742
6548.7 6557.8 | 5.392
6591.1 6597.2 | 5.932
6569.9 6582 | 5.512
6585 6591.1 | 6.439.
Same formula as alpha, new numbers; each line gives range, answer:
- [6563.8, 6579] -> 5.88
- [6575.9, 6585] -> 6.72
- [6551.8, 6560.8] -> 5.86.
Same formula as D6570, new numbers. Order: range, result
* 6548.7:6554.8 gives 6.11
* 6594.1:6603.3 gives 5.83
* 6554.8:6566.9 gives 6.13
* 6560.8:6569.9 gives 6.11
